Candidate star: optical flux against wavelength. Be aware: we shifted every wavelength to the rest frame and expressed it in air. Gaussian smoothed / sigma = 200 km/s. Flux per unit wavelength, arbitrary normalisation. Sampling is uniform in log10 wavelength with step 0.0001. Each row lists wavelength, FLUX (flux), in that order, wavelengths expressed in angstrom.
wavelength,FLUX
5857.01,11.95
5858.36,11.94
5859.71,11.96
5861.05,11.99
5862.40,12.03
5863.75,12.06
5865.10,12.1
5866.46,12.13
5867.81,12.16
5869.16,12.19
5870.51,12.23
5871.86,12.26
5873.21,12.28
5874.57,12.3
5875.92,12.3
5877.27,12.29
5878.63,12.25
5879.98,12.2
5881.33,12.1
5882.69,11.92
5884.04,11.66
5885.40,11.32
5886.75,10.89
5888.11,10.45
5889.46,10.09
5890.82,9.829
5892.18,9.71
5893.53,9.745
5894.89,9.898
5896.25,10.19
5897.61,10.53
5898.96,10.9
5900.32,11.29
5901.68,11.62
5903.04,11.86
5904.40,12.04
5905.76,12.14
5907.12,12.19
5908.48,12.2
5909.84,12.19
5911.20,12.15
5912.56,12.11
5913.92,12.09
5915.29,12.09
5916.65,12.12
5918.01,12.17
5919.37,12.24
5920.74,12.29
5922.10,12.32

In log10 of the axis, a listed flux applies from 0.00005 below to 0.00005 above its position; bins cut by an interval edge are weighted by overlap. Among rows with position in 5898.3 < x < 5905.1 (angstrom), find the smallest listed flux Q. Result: 10.9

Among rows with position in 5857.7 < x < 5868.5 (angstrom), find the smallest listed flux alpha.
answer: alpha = 11.94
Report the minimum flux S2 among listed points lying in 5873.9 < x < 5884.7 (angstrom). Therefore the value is 11.66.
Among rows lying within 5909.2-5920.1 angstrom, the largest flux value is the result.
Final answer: 12.24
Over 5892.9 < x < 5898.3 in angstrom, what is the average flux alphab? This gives 10.1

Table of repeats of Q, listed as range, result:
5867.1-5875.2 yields 12.16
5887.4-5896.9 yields 9.71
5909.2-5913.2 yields 12.11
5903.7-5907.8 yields 12.04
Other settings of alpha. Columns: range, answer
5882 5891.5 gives 9.829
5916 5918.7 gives 12.12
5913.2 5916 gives 12.09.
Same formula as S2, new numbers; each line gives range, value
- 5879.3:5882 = 12.1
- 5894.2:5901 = 9.898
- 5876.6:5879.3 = 12.25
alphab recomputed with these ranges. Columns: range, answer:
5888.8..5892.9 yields 9.87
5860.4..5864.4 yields 12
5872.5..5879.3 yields 12.3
